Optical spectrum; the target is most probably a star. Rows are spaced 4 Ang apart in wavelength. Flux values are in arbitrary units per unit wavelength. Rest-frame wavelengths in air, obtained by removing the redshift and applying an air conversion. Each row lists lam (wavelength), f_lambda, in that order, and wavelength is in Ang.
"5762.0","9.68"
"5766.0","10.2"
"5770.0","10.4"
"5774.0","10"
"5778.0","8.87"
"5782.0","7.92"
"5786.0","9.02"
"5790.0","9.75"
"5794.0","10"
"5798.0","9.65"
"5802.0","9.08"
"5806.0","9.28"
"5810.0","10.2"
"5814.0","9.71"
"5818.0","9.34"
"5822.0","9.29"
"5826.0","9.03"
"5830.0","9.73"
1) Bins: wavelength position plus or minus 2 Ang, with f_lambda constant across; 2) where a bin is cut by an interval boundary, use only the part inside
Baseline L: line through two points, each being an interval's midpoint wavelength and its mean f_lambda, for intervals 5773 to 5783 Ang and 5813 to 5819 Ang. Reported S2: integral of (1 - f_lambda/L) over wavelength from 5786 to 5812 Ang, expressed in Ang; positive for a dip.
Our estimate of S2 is -1.00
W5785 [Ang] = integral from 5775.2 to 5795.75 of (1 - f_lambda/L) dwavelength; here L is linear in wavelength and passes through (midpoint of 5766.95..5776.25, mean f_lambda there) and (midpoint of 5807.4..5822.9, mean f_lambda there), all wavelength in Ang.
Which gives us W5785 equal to 1.77 Ang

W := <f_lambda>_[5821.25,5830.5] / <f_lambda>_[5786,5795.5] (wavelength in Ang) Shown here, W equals 1.0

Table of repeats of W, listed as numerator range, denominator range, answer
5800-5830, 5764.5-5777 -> 0.94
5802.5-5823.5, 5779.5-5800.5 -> 1.03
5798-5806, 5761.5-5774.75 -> 0.92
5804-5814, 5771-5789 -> 1.07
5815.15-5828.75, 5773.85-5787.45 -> 1.05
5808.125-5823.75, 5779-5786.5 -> 1.15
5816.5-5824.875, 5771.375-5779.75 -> 0.97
